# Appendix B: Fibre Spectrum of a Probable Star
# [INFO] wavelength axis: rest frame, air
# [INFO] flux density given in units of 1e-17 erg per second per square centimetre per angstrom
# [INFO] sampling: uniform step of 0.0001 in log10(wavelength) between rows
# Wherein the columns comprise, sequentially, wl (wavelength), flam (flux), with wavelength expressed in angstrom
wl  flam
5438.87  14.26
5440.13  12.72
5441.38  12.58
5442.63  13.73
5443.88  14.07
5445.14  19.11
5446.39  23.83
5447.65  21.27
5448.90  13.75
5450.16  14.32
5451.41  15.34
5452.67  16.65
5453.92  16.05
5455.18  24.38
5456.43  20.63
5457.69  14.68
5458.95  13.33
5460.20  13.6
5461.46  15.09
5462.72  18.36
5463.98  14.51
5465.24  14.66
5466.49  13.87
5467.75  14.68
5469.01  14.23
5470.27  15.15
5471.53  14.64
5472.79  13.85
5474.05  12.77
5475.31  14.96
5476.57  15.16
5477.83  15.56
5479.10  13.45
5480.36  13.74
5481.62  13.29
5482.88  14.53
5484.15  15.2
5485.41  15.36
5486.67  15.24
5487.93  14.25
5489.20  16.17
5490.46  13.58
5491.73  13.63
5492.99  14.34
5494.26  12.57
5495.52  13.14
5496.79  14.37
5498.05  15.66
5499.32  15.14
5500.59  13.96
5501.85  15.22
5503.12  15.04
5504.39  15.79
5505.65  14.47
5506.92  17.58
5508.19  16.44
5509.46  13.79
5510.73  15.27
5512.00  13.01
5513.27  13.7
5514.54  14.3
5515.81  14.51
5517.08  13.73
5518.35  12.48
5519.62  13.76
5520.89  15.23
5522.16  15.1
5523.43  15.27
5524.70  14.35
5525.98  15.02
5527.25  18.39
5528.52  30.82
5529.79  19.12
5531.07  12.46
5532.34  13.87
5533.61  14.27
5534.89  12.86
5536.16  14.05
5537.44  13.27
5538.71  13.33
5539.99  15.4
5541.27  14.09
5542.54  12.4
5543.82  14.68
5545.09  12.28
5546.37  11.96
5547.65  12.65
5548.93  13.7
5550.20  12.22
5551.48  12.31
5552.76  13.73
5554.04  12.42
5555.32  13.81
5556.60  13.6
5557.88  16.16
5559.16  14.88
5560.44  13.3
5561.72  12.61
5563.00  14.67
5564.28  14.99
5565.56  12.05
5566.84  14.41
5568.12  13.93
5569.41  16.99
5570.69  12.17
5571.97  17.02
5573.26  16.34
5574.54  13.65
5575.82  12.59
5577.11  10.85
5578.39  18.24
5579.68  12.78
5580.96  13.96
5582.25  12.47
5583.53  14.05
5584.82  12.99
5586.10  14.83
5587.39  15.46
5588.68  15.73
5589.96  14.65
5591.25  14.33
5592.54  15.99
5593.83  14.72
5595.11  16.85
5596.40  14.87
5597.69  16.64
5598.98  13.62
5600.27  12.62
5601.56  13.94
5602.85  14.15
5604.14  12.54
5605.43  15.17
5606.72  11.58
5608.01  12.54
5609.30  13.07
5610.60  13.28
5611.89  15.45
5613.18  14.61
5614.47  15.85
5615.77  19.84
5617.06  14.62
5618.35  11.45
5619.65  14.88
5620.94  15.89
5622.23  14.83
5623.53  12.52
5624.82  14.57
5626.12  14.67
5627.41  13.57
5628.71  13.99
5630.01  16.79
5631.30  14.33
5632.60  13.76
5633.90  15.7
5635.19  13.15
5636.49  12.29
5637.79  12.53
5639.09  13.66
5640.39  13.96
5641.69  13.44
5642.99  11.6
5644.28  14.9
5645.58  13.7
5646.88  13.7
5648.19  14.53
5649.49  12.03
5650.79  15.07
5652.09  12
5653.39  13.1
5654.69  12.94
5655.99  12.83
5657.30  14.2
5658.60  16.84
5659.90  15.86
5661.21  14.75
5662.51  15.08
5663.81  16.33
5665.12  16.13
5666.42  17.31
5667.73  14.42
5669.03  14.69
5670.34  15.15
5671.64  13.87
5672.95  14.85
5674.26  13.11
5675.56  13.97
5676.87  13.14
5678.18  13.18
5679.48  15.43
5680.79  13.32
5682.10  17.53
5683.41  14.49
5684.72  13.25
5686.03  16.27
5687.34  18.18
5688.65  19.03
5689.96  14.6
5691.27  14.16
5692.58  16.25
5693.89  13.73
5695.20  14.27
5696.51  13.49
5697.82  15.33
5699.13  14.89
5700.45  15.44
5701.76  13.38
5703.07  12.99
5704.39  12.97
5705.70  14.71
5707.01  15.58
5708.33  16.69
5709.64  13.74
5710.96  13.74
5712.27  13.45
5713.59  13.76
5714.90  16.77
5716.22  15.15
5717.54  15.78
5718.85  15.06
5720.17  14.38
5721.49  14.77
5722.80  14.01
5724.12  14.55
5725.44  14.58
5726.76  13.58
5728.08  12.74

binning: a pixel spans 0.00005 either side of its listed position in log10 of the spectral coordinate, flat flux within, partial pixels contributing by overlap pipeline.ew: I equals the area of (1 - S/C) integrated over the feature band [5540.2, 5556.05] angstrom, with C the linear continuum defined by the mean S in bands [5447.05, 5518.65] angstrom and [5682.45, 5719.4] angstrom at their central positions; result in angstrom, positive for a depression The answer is 2.0 angstrom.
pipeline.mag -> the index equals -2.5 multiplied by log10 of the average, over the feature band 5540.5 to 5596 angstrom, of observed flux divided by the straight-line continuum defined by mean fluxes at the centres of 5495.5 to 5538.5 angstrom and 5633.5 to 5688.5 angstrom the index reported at 0.06 mag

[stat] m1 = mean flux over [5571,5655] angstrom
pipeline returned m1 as 14.2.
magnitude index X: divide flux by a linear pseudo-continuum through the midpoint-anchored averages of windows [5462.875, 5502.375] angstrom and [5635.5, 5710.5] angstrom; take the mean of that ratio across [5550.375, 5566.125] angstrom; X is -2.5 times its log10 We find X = 0.06 mag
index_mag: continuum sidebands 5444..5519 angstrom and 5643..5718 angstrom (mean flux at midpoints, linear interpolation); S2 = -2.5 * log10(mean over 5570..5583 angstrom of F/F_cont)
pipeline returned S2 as 0.07 mag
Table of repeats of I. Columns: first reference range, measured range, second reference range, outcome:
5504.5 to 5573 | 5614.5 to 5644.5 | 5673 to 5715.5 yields 0.8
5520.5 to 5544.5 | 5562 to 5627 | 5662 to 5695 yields 3.9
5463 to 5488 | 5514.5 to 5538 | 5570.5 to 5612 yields -1.7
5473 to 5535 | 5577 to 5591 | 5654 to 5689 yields 0.6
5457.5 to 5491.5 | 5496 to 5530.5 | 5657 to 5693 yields -2.1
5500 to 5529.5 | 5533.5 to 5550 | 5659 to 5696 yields 2.2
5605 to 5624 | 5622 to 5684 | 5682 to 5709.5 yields 1.9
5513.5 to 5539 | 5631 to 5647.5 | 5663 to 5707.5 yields 1.6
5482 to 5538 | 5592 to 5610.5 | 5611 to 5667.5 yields 0.6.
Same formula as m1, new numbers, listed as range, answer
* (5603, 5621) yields 14.3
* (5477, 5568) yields 14.5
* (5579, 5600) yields 14.6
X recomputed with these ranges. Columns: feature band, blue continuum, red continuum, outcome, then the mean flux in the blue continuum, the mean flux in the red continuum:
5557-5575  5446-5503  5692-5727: 0.035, 15.3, 14.6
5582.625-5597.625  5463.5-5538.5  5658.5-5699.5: -0.002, 14.8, 15.1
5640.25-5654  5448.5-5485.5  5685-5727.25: 0.114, 15.2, 14.8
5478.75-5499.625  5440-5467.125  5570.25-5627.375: 0.106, 16.3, 14.4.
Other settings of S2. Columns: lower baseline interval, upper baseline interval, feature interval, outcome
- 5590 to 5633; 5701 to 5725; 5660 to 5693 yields -0.046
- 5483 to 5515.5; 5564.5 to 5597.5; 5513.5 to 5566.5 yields 0.016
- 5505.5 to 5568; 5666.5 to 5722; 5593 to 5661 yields 0.037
